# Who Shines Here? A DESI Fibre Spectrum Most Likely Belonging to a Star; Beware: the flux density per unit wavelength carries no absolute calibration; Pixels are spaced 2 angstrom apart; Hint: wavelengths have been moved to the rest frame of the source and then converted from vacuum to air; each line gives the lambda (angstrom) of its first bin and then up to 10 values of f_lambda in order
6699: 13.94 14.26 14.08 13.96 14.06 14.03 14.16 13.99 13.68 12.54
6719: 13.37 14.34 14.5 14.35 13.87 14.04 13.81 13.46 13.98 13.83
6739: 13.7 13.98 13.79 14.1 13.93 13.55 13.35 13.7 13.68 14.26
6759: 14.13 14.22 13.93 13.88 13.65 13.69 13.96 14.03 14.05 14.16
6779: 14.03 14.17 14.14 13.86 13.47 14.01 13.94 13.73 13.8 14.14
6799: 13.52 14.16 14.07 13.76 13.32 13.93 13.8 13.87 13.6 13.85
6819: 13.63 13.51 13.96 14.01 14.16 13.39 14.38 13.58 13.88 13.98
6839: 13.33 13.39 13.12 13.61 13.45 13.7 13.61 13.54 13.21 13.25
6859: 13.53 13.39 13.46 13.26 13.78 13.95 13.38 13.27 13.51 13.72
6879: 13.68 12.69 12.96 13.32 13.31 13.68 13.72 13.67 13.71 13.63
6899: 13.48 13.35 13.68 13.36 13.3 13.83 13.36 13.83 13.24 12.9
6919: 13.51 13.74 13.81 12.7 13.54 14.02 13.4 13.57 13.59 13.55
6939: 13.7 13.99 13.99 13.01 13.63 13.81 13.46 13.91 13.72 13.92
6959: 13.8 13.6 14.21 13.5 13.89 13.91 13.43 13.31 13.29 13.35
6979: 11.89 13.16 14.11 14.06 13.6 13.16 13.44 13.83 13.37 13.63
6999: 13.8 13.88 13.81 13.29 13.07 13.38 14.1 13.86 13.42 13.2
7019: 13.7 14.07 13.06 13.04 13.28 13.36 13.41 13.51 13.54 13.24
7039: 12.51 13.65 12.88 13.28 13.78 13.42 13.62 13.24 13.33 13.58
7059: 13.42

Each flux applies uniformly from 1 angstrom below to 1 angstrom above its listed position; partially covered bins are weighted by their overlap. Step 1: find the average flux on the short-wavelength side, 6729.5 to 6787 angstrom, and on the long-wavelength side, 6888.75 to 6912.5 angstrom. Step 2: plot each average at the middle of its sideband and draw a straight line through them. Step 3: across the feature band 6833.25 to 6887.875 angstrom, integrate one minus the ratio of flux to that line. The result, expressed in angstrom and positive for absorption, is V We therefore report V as 0.8 angstrom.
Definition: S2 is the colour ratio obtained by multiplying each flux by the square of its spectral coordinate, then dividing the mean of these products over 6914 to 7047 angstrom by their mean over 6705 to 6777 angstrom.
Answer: 1.04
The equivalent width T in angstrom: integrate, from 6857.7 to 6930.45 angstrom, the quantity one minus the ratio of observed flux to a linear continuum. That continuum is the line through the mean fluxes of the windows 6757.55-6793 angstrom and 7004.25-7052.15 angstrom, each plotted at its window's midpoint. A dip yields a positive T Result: 1.2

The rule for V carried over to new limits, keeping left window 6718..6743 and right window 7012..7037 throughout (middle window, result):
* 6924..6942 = 0.05 angstrom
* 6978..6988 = 0.11 angstrom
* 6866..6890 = 0.44 angstrom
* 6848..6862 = 0.27 angstrom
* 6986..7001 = -0.08 angstrom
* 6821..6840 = -0.10 angstrom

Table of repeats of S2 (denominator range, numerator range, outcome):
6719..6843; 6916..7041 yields 1.03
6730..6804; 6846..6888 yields 1.00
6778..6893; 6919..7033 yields 1.03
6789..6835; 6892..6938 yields 1.01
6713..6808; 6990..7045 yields 1.05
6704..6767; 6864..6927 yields 1.02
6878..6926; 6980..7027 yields 1.04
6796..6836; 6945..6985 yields 1.02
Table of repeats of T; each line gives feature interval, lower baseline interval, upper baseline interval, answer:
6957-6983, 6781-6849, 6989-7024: 0.2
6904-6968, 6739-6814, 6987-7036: 0.1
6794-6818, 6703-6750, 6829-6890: -0.3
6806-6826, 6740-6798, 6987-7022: 0.1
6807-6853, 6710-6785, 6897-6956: 0.1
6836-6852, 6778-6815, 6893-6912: 0.2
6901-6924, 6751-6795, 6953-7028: 0.3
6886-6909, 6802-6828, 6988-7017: 0.3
